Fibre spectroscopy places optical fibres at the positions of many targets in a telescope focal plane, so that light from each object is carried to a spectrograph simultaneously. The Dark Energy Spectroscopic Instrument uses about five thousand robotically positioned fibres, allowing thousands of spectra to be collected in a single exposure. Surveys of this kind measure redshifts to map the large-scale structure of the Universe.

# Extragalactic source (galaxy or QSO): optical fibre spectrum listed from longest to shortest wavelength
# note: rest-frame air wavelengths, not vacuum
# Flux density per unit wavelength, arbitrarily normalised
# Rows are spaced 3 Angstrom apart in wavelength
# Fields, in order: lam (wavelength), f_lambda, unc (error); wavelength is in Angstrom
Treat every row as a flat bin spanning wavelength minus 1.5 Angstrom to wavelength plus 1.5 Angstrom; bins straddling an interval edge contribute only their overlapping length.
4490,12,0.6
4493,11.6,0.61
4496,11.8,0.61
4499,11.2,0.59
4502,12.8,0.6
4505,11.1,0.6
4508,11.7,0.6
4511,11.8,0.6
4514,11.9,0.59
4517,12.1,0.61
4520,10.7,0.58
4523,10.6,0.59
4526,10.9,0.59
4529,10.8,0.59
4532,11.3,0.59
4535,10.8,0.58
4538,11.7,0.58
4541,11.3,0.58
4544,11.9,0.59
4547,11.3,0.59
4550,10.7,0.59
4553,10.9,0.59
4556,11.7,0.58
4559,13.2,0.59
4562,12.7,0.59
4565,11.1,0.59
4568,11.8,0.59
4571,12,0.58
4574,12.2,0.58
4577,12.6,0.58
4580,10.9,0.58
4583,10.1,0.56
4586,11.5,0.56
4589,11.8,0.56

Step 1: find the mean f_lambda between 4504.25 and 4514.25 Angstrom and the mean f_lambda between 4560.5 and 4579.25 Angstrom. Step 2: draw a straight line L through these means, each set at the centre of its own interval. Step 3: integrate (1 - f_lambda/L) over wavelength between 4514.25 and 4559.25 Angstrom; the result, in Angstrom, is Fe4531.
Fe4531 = 2.0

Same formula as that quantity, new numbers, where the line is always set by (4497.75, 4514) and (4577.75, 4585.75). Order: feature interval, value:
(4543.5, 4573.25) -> -1.64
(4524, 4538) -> 0.53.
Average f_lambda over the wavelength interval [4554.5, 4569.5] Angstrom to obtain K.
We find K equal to 12.1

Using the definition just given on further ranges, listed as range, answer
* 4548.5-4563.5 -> 11.8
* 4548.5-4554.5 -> 10.8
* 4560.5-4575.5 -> 12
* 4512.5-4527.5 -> 11.2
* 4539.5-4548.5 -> 11.5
